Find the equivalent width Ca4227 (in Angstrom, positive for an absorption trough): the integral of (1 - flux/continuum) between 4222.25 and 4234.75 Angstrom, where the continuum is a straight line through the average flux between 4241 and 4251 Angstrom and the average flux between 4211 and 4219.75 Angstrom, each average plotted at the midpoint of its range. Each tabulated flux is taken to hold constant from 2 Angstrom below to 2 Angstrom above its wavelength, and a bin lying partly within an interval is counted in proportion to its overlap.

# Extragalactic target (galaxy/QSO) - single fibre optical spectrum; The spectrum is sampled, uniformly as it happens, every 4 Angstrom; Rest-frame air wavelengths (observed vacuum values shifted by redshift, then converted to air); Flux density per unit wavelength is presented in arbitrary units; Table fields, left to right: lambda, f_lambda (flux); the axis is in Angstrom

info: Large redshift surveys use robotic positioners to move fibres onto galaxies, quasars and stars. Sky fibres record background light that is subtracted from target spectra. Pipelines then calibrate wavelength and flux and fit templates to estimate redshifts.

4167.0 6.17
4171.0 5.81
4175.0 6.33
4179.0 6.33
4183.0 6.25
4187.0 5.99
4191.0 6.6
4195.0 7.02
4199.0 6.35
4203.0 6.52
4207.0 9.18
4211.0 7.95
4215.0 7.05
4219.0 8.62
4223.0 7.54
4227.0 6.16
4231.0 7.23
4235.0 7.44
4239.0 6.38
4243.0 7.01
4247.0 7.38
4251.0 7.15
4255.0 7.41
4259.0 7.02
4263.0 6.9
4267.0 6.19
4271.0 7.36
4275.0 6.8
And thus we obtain 0.9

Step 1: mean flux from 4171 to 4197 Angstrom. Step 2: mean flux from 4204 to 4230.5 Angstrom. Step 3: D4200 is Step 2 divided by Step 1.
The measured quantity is 1.20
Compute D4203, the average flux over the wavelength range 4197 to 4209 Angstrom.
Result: 7.35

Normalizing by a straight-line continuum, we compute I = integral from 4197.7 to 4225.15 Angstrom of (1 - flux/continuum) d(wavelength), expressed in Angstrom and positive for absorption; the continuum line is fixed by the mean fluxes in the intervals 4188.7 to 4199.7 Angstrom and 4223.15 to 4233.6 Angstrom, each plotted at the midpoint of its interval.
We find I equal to -3.4 Angstrom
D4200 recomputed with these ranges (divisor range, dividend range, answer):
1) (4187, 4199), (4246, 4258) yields 1.10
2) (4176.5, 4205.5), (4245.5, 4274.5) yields 1.09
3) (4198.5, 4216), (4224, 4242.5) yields 0.91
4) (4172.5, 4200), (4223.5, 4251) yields 1.09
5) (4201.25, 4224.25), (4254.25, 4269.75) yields 0.88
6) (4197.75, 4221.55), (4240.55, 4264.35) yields 0.93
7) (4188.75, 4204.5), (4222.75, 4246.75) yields 1.05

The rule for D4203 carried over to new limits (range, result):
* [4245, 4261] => 7.24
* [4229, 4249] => 7.09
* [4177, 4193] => 6.29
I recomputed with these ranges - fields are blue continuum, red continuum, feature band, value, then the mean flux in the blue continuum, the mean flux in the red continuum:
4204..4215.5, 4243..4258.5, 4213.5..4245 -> 2.0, 8.06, 7.25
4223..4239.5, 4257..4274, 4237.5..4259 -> -0.6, 6.93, 6.86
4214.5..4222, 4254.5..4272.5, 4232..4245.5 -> 0.9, 7.95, 6.93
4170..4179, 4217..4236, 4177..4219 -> -1.7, 6.16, 7.4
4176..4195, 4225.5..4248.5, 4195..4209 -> -1.6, 6.37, 6.94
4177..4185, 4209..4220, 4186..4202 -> 0.8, 6.29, 7.81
